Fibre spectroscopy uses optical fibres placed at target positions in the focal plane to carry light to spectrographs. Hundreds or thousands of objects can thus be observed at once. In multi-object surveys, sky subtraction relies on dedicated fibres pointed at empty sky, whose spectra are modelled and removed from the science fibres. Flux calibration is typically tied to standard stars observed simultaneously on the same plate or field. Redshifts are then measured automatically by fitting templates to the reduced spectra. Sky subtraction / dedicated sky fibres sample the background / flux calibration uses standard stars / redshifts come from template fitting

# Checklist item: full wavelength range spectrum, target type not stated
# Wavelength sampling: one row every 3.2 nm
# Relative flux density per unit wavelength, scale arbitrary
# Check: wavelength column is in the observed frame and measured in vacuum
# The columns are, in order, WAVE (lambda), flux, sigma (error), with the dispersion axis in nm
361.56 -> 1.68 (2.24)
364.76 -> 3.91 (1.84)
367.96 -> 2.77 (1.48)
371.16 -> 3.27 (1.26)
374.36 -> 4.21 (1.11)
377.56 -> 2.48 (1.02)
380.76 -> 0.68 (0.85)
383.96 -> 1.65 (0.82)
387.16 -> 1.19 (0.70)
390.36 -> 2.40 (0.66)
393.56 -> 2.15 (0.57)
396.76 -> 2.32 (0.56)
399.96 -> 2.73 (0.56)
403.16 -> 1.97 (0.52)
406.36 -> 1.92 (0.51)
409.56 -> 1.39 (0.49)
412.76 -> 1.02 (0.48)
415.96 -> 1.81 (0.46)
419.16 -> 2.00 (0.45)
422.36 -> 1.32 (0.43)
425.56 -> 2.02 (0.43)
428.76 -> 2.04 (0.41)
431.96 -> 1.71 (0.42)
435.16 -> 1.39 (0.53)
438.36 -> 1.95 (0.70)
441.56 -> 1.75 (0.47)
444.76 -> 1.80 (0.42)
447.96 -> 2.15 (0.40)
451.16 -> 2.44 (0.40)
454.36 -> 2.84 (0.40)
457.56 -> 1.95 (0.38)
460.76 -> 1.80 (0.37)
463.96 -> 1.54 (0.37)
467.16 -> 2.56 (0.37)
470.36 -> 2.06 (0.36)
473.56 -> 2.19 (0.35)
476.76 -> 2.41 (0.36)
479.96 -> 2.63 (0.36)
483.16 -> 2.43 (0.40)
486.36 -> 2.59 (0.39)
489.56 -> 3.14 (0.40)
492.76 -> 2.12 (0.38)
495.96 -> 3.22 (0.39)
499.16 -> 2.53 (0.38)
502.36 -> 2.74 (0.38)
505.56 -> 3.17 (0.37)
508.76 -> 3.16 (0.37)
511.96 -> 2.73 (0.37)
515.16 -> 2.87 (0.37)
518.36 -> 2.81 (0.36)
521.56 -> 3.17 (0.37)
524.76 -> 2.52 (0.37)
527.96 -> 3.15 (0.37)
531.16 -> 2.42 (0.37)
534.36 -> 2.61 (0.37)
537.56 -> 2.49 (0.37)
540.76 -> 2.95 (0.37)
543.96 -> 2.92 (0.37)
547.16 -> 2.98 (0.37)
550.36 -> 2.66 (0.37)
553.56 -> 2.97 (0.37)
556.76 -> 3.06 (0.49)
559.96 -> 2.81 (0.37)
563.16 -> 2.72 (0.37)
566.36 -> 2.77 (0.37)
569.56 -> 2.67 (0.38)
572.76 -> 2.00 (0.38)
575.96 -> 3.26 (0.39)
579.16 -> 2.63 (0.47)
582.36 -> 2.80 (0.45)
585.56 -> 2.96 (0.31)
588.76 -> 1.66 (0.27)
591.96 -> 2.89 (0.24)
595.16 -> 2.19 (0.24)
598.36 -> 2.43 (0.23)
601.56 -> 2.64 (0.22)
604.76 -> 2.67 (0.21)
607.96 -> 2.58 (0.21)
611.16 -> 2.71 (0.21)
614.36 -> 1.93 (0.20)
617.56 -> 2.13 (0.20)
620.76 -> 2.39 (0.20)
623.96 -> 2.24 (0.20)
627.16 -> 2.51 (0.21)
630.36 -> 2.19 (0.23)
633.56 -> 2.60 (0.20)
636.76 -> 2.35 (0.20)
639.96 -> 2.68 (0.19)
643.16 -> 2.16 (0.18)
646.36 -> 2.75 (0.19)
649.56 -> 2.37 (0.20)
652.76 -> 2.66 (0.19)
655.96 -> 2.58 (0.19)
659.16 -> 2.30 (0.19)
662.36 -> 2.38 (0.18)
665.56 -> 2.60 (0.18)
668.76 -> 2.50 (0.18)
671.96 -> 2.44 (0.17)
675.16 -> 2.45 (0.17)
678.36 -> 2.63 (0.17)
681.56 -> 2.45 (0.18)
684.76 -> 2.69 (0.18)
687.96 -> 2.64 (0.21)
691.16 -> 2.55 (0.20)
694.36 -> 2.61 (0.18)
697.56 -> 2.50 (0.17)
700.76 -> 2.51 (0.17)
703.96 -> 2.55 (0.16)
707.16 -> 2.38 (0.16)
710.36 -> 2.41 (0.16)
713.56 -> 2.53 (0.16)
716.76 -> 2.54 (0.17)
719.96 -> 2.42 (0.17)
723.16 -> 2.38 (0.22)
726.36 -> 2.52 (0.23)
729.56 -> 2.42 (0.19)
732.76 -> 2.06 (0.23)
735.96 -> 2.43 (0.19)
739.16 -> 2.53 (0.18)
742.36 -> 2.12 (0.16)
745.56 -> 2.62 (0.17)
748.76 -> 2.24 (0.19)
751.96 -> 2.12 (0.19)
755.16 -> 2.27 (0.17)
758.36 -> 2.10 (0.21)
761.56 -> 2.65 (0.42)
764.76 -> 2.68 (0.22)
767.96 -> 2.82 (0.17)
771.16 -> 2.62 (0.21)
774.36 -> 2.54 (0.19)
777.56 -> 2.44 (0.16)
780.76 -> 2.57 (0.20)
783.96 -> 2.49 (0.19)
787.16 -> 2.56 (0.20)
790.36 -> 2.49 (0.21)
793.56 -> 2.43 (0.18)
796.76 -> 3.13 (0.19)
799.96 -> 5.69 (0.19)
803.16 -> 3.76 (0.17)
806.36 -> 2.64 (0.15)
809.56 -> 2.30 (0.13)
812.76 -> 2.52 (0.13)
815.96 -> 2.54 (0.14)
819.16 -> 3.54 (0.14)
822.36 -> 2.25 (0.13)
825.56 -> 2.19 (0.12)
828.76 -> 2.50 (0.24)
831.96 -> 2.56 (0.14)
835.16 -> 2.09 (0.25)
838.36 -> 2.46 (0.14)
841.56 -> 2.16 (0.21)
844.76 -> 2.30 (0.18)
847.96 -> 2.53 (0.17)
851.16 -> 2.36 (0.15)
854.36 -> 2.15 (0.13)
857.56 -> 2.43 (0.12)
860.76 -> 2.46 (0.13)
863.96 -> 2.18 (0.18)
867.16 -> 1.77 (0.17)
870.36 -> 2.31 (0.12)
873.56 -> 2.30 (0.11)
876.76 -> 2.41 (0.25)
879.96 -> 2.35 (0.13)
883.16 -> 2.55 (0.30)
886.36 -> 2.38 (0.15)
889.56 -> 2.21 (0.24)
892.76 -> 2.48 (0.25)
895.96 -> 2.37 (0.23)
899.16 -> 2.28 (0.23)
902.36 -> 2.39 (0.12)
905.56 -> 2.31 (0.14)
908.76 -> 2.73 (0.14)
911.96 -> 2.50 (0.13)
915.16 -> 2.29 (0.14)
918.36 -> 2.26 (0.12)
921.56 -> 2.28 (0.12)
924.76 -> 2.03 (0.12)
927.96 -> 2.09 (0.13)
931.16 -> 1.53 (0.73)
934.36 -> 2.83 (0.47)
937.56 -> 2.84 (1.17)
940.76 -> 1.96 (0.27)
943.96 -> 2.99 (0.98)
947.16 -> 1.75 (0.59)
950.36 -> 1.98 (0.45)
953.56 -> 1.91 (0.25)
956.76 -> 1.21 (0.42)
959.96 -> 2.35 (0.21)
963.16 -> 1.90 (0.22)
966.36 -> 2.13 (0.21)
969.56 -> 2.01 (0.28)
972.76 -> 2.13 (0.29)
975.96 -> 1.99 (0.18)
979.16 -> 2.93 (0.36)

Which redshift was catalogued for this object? 0.22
